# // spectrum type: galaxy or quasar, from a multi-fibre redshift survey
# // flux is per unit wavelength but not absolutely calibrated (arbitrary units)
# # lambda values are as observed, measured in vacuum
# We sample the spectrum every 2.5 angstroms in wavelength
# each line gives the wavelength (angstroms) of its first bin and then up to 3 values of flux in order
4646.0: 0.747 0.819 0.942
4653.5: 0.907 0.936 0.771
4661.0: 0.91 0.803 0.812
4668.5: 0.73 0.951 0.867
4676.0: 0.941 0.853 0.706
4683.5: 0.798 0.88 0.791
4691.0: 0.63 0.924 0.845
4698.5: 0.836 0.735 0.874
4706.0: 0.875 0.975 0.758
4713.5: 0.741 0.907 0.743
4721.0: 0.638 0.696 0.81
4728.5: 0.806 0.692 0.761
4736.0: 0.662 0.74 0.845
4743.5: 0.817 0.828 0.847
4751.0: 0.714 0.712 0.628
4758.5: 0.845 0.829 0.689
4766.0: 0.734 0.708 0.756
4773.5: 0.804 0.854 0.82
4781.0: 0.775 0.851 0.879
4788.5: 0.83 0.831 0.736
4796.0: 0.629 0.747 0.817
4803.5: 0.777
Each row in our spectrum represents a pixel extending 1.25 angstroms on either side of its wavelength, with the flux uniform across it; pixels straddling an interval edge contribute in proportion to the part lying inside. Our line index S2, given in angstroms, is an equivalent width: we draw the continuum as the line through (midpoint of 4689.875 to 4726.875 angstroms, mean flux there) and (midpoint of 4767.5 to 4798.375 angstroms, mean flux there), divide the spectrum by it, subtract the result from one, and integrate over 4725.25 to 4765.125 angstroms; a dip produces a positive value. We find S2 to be 1.6 angstroms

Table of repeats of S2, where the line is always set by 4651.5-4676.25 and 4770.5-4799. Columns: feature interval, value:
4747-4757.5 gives 1.1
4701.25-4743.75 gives 2.4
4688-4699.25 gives 0.5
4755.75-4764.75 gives 0.5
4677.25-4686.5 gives 0.5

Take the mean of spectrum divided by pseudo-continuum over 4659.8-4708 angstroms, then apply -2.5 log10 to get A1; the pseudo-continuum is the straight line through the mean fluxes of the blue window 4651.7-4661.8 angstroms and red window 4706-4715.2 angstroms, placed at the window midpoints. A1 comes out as 0.03 mag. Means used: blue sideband 0.883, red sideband 0.836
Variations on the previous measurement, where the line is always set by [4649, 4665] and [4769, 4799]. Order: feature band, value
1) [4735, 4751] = 0.04 mag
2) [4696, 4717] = 0.01 mag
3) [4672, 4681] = 0.00 mag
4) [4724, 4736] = 0.10 mag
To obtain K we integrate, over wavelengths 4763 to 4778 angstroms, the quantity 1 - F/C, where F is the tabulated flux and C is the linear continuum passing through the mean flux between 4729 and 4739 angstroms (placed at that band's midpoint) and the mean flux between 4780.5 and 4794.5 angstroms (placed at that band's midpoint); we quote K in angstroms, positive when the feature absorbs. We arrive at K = 0.5 angstroms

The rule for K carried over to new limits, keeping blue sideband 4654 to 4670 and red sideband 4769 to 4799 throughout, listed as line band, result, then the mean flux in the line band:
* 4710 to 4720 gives 0.4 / 0.784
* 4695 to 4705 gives 0.0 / 0.823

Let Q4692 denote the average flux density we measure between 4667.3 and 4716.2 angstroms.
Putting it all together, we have 0.829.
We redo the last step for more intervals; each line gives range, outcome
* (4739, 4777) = 0.773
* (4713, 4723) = 0.754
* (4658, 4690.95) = 0.826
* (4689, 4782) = 0.78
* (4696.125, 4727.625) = 0.801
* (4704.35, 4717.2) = 0.852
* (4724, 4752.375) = 0.772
